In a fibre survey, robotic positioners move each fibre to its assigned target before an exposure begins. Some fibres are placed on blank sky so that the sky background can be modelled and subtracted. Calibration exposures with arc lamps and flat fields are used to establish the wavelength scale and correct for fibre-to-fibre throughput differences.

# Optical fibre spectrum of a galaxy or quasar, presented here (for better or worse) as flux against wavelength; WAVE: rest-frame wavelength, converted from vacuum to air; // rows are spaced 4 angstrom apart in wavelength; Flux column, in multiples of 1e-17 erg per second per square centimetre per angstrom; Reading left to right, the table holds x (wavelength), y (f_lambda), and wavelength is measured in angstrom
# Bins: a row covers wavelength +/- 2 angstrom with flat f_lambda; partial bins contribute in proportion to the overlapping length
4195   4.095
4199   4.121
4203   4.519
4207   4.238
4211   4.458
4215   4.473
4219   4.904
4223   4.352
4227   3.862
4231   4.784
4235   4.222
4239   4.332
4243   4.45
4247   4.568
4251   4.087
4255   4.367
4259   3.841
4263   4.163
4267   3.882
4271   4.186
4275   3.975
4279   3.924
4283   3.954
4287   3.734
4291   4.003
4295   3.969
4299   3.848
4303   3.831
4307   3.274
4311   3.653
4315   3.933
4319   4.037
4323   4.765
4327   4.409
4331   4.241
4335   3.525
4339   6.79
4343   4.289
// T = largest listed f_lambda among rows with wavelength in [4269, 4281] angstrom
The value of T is 4.186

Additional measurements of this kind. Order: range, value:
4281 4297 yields 4.003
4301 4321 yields 4.037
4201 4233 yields 4.904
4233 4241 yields 4.332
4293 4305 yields 3.969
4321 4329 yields 4.765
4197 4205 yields 4.519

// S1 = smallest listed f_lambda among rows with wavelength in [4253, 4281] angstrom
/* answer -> 3.841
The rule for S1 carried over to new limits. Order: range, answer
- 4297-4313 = 3.274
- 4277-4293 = 3.734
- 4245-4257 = 4.087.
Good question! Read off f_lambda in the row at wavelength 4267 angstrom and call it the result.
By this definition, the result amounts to 3.882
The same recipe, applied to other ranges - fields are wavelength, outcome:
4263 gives 4.163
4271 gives 4.186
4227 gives 3.862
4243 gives 4.45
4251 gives 4.087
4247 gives 4.568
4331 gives 4.241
